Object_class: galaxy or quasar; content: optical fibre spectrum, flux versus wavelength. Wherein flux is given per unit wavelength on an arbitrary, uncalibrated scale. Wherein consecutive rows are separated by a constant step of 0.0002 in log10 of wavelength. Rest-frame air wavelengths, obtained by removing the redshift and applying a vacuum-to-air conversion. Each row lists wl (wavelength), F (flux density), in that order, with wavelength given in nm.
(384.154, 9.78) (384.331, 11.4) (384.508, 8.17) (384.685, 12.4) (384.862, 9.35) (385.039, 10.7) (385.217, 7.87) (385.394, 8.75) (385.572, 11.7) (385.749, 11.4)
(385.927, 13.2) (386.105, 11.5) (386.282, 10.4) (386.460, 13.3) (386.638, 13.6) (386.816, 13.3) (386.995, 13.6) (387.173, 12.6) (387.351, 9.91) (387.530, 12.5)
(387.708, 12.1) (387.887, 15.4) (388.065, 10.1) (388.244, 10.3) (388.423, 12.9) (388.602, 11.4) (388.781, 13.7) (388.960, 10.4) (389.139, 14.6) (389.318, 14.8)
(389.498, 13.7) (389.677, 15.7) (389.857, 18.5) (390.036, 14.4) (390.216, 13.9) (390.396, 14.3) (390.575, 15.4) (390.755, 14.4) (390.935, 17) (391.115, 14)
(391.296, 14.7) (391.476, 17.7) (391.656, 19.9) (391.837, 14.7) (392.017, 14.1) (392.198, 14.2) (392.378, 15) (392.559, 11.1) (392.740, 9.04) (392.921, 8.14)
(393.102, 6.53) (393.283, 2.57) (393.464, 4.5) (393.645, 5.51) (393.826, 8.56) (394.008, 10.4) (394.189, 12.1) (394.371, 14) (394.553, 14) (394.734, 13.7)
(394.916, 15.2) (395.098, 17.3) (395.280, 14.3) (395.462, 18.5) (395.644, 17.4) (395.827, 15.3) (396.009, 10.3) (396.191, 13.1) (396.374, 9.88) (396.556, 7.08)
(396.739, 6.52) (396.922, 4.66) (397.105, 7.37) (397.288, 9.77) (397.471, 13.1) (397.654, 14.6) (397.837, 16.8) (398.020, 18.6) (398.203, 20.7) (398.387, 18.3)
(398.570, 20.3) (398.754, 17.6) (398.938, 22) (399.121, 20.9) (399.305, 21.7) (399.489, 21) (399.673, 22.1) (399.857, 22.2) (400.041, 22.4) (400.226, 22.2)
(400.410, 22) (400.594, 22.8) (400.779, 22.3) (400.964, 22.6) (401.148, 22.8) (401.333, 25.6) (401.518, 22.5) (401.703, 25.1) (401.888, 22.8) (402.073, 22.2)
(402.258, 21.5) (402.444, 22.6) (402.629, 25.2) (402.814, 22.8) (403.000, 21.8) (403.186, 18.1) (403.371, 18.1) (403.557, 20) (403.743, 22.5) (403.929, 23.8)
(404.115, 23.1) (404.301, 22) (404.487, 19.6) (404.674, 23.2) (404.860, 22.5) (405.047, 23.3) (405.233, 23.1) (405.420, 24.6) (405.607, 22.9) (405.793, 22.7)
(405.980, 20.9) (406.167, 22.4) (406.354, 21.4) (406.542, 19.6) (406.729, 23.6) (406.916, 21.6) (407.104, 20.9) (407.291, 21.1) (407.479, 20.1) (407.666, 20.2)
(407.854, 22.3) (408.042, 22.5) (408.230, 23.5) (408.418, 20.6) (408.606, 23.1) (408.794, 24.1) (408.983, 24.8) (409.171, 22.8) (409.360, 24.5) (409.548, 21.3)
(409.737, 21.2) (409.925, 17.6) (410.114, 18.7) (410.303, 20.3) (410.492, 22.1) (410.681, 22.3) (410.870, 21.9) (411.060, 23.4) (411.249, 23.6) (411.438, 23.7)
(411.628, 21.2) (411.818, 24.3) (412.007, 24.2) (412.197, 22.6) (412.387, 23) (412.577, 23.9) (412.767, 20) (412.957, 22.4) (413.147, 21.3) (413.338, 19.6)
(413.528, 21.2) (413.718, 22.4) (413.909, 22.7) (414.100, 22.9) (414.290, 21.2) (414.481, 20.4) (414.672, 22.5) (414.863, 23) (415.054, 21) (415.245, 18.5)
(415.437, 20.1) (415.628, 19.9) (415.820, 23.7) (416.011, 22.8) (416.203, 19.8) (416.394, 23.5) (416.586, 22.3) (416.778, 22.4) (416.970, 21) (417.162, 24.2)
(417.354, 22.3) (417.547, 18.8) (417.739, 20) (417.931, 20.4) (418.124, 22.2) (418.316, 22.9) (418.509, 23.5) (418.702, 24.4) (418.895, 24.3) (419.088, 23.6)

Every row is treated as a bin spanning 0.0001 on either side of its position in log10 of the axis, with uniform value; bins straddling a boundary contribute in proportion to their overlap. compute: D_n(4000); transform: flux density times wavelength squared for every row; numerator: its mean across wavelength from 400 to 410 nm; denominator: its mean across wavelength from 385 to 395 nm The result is 1.92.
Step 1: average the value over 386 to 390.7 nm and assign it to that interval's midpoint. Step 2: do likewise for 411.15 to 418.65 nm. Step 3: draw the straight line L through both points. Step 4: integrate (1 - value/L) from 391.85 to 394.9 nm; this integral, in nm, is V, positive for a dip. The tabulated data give 0.90 nm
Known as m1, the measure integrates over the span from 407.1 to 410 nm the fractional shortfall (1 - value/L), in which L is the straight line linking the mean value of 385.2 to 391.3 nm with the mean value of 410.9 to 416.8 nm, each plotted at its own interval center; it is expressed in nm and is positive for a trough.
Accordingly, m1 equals -0.26 nm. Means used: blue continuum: 13.1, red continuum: 22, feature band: 22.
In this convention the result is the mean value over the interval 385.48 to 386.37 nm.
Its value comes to 11.6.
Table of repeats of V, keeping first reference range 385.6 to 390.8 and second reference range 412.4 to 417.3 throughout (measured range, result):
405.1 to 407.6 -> -0.387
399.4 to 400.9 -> -0.454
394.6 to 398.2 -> 0.625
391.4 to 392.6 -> -0.087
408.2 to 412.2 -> -0.415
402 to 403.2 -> -0.304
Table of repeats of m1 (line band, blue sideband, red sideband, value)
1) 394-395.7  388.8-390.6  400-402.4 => 0.32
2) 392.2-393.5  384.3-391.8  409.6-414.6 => 0.53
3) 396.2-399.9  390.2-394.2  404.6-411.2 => 0.08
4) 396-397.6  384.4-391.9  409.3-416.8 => 0.69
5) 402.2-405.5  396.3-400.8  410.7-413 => -0.47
